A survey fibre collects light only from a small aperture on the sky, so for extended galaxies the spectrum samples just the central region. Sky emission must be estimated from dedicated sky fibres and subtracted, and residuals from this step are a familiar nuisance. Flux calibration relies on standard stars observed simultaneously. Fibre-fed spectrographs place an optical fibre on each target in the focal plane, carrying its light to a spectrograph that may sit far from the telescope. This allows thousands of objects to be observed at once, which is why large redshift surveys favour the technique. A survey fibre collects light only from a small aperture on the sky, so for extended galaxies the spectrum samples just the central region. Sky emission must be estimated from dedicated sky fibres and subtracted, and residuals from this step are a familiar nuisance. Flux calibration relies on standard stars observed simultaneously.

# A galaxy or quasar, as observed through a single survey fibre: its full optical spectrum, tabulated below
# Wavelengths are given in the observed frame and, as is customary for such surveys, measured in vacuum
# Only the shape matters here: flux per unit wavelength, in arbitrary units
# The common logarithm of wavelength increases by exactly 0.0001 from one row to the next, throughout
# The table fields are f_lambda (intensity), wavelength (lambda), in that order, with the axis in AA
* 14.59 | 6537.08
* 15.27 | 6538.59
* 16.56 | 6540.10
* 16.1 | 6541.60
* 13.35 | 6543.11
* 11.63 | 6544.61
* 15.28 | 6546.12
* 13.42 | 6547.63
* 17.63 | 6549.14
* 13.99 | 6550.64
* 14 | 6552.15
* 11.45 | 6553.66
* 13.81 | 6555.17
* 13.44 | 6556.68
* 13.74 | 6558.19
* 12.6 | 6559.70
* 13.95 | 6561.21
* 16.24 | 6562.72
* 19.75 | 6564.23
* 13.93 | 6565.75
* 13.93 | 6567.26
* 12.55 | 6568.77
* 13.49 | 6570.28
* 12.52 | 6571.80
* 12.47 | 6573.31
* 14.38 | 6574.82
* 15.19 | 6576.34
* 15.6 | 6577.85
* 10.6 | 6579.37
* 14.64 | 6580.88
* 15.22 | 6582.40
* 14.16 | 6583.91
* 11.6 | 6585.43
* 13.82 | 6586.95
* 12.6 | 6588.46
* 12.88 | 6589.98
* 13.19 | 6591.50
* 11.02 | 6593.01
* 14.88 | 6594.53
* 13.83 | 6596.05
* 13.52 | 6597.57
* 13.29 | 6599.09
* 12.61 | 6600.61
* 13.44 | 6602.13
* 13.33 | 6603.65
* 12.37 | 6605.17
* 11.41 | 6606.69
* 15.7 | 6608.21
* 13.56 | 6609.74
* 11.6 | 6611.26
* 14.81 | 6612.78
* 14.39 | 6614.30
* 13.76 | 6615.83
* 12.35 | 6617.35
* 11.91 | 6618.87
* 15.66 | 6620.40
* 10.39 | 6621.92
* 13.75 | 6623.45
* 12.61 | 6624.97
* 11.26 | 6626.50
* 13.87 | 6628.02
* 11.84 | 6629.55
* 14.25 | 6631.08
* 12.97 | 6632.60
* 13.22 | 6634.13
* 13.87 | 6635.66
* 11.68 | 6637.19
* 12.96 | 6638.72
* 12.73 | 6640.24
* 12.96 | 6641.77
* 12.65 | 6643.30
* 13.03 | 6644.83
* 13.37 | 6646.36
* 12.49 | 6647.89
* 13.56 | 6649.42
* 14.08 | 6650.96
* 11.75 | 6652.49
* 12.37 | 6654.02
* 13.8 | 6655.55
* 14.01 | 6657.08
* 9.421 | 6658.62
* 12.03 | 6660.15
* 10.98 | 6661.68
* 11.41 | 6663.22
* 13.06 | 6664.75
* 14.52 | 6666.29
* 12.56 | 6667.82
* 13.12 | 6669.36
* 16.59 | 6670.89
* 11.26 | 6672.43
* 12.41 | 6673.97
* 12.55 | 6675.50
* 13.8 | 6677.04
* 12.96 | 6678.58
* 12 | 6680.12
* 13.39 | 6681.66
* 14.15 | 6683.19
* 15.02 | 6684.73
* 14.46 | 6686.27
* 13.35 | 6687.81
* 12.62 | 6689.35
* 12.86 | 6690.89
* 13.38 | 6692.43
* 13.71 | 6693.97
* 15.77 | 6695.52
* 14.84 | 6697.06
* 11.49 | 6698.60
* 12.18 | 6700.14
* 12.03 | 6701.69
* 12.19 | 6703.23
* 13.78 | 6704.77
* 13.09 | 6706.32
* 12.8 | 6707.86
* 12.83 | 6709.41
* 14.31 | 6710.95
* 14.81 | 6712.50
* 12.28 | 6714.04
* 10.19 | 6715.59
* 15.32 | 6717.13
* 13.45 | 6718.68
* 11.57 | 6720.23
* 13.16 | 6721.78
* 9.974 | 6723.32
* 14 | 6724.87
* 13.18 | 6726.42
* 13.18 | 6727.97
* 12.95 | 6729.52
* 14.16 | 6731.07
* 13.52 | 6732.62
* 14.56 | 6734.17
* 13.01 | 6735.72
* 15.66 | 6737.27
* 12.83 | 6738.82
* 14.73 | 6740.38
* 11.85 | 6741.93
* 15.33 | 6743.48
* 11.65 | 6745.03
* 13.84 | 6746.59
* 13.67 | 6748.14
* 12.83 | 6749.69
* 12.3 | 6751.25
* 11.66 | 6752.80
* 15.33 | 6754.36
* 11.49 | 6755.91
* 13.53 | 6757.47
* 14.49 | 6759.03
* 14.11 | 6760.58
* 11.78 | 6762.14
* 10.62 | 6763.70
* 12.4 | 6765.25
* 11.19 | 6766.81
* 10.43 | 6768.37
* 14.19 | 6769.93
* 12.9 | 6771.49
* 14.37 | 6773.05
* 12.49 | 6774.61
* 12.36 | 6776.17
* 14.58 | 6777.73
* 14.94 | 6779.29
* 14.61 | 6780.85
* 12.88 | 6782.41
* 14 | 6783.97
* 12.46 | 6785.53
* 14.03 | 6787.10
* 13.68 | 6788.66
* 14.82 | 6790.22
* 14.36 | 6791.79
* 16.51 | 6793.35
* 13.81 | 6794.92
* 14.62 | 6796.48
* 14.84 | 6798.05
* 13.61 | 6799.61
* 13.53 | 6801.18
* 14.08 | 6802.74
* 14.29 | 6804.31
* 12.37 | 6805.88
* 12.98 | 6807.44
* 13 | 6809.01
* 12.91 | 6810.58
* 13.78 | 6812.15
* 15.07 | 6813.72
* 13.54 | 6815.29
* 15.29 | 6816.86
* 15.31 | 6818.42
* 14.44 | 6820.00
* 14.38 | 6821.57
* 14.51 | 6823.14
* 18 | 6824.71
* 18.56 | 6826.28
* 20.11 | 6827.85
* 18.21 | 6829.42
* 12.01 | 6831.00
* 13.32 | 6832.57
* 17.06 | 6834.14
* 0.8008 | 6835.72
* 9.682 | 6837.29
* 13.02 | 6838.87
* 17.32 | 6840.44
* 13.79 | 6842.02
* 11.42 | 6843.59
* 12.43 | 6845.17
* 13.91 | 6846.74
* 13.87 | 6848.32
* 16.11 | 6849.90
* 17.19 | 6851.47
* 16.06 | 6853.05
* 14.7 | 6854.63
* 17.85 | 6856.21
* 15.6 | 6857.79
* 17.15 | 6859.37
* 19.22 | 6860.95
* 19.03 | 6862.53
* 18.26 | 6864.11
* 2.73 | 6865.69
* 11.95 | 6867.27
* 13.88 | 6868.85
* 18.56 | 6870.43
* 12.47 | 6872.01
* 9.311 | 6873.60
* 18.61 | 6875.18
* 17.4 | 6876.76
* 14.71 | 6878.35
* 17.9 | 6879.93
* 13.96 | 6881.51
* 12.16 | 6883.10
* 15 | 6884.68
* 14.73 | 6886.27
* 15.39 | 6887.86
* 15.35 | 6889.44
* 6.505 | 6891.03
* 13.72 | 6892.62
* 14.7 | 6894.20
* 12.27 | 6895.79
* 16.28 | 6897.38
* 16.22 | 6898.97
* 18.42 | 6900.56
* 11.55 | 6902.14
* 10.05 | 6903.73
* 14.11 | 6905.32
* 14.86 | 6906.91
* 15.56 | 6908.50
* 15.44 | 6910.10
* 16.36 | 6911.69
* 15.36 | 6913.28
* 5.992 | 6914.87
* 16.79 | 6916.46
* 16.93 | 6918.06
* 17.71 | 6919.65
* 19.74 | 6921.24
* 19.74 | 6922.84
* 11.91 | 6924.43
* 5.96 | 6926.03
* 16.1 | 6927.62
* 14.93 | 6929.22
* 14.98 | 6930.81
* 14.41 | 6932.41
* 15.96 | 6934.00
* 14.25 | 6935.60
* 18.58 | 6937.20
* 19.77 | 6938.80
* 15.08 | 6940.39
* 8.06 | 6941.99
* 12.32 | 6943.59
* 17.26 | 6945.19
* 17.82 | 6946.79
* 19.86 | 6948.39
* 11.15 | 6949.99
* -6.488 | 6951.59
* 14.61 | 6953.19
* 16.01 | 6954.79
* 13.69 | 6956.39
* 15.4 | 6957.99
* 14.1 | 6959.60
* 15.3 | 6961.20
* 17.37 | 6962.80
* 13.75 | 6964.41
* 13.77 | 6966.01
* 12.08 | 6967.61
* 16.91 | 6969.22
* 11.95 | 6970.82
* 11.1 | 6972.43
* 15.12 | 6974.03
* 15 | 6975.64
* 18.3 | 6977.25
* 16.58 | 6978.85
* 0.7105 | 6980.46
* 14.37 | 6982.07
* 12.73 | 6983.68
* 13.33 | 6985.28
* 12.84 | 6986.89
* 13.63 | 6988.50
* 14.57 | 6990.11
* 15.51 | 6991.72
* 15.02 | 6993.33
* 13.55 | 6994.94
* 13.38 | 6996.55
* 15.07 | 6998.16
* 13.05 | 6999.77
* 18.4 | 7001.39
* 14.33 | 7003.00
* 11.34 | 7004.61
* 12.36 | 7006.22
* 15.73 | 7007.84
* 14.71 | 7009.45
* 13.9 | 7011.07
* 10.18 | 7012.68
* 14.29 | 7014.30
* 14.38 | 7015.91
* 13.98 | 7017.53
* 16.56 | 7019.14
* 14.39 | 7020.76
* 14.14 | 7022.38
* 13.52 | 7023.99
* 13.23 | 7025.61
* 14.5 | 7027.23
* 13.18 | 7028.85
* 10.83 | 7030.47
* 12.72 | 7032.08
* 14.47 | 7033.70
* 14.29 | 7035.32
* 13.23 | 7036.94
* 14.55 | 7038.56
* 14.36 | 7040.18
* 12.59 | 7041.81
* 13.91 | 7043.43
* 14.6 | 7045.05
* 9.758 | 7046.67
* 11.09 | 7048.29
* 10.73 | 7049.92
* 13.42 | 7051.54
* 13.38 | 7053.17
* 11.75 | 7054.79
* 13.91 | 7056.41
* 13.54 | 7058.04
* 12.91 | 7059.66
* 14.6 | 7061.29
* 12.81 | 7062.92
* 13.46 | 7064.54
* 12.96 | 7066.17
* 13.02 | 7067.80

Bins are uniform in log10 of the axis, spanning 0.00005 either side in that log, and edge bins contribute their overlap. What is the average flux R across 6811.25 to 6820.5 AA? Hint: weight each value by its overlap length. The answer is 14.5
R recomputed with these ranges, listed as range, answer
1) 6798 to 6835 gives 14.8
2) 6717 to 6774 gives 13.1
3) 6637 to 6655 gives 12.9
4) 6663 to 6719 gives 13.3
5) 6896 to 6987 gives 14.2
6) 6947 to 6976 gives 13.4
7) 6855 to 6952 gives 14.5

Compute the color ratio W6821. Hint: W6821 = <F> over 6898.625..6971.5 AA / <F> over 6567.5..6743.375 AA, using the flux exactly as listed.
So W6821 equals 1.09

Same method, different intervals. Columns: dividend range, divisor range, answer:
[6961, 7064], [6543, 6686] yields 1.02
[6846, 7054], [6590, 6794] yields 1.07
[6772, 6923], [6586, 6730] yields 1.11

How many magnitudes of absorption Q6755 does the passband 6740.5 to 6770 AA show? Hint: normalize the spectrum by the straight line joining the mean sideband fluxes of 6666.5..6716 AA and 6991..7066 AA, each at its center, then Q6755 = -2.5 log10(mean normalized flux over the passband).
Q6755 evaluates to 0.044 mag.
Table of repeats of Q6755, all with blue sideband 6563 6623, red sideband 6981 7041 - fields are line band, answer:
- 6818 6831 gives -0.20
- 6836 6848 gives 0.09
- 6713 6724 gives 0.10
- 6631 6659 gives 0.05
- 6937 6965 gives -0.02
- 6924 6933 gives 0.06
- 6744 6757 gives 0.06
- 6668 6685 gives 0.02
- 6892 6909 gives -0.04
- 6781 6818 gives -0.02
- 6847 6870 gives -0.12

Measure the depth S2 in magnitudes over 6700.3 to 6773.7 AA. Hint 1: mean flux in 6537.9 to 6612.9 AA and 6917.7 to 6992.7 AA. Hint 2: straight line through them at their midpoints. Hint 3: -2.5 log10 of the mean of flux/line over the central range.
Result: 0.07 mag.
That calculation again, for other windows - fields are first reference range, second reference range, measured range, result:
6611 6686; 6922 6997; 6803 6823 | -0.04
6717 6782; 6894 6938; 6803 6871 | -0.03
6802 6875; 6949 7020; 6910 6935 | -0.08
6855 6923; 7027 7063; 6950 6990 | 0.07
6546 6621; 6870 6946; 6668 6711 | 0.06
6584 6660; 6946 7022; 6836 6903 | -0.07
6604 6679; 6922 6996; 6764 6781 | 0.03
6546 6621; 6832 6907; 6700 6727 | 0.09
